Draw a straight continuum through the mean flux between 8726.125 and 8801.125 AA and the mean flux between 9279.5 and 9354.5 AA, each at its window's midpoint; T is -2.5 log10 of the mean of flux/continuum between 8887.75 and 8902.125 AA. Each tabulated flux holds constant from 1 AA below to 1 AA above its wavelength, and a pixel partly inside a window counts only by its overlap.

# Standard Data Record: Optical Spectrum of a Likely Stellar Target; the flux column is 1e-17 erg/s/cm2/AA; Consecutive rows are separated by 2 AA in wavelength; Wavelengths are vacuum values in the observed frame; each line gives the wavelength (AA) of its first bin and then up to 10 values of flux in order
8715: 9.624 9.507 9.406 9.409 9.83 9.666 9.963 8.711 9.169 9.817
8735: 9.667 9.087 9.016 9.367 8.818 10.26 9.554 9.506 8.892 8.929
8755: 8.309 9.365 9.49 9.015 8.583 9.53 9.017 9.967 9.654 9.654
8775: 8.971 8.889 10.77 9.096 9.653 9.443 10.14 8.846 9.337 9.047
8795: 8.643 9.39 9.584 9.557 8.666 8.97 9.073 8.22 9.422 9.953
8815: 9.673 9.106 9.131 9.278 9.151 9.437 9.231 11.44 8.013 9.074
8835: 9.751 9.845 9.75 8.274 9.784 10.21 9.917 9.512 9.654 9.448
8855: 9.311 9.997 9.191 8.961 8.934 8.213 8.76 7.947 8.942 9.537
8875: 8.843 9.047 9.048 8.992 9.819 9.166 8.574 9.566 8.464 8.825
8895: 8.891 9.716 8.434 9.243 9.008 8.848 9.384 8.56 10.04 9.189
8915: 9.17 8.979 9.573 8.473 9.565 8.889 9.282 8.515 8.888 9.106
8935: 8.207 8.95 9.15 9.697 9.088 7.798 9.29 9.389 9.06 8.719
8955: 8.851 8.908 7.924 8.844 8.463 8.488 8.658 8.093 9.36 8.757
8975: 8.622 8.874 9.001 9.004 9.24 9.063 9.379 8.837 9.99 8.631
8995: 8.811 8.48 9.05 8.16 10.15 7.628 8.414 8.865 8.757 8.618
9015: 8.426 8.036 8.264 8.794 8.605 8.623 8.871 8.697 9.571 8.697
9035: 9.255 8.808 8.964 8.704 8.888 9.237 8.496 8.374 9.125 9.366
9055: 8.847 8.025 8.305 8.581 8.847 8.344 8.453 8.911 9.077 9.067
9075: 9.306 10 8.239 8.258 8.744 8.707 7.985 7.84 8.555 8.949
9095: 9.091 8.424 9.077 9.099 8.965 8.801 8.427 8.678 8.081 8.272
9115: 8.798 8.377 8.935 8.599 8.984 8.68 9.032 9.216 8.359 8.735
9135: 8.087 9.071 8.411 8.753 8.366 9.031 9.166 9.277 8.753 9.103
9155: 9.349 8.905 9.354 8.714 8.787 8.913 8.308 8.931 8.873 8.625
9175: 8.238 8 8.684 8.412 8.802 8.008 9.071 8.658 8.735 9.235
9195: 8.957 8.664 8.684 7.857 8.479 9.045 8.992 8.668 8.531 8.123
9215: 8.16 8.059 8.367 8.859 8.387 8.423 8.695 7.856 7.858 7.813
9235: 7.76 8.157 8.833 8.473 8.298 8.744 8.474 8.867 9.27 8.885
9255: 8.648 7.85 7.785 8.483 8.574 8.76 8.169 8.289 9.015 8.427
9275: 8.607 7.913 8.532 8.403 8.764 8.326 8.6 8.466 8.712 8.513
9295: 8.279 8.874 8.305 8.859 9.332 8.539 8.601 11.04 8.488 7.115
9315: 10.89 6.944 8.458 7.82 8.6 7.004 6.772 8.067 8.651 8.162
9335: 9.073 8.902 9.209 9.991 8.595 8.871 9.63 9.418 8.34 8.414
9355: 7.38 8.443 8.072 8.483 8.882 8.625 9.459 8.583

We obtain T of 0.018 mag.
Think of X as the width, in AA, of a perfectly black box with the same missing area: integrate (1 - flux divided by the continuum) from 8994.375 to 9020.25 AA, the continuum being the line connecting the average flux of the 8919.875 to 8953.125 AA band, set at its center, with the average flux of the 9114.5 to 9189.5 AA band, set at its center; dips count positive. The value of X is 0.9 AA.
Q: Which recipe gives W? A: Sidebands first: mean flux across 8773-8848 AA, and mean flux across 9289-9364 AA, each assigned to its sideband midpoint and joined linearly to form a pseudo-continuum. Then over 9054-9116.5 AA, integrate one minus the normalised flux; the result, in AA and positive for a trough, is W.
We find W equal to 2.01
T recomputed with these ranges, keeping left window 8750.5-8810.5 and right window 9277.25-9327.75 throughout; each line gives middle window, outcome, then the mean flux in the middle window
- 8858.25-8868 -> 0.04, 8.8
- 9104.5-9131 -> 0.01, 8.67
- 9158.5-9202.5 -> 0.00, 8.65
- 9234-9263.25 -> 0.01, 8.47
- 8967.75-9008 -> 0.01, 8.88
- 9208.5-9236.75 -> 0.05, 8.24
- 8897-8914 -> -0.01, 9.13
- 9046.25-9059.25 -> 0.02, 8.67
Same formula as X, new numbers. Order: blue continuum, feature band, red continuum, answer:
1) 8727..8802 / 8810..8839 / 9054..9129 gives -0.8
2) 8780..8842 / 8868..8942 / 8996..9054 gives 0.1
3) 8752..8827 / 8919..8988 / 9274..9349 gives 1.4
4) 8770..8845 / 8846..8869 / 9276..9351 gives 0.2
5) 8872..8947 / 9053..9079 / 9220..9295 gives -0.1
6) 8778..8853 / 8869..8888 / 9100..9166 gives 0.5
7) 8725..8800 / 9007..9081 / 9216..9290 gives 0.4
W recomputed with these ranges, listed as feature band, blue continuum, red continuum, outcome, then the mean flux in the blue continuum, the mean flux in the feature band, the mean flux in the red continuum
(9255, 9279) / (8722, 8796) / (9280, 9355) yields 0.8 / 9.34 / 8.37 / 8.61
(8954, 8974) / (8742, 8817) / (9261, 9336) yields 0.8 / 9.29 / 8.63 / 8.48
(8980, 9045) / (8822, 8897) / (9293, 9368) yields 1.5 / 9.24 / 8.83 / 8.61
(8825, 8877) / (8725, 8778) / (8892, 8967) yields -1.1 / 9.28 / 9.3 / 8.95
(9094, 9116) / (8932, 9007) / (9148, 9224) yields 0.1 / 8.85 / 8.7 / 8.67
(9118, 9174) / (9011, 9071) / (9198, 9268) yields -1.8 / 8.72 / 8.83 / 8.43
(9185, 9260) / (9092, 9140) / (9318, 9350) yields 1.4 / 8.71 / 8.49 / 8.58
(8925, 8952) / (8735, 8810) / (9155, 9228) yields 0.2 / 9.26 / 8.95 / 8.63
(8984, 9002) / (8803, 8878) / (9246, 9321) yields 0.2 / 9.26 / 8.93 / 8.59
